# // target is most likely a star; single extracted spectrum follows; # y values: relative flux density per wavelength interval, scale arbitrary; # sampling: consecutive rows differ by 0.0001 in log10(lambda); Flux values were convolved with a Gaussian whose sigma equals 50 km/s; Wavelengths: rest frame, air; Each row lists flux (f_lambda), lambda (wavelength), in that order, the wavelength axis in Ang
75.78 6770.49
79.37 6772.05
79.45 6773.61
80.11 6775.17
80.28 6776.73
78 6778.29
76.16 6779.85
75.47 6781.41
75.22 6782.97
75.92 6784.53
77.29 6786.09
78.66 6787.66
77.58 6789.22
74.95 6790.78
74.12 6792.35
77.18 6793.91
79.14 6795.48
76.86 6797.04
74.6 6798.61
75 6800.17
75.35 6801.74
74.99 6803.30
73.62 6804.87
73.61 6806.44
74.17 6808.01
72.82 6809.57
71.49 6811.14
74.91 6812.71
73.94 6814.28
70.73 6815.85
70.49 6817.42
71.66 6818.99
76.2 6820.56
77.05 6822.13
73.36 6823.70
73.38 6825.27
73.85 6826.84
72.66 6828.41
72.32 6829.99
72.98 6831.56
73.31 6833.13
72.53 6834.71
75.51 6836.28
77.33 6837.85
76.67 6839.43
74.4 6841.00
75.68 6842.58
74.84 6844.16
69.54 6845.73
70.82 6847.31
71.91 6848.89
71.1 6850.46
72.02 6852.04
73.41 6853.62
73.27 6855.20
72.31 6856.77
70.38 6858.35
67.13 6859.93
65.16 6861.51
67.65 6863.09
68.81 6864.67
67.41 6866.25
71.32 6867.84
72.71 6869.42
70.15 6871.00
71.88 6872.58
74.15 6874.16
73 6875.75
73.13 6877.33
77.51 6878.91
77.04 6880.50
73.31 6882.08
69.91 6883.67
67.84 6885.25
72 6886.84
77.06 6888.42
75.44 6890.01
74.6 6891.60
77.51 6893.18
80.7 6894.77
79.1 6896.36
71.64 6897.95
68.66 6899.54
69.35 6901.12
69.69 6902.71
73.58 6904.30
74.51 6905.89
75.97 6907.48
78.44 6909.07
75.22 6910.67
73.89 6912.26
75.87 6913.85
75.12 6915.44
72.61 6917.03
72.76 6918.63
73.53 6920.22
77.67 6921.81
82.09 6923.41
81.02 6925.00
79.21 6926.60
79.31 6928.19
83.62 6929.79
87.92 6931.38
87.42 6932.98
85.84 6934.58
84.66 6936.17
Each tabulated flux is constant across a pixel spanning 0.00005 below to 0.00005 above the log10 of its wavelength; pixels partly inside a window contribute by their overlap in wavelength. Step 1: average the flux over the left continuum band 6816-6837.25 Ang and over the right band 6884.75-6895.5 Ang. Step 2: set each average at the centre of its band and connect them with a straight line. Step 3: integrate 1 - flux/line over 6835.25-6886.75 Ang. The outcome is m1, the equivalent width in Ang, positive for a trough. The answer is 1.6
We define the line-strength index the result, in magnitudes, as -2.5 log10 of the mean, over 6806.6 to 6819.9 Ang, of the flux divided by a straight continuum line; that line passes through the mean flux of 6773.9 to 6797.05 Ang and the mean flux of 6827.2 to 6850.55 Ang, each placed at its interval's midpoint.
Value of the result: 0.039 mag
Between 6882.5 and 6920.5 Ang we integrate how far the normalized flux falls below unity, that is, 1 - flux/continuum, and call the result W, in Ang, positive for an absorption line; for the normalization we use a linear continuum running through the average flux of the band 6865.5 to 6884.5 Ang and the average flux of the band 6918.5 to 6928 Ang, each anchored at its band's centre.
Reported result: 0.86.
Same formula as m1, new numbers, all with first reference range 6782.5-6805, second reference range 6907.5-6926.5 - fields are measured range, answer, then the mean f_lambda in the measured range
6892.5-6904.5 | 0.39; 73.7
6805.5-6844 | 1.19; 73.8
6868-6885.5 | 0.77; 72.9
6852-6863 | 0.86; 70.3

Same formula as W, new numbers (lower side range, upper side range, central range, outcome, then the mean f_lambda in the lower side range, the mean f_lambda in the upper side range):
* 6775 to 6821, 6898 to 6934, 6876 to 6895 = 0.5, 75.3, 76.7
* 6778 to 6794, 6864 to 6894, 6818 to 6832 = 0.2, 76.4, 72.9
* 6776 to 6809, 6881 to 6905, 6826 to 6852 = 0.5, 76.1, 73.4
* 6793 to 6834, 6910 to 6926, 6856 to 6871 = 1.1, 74.1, 76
